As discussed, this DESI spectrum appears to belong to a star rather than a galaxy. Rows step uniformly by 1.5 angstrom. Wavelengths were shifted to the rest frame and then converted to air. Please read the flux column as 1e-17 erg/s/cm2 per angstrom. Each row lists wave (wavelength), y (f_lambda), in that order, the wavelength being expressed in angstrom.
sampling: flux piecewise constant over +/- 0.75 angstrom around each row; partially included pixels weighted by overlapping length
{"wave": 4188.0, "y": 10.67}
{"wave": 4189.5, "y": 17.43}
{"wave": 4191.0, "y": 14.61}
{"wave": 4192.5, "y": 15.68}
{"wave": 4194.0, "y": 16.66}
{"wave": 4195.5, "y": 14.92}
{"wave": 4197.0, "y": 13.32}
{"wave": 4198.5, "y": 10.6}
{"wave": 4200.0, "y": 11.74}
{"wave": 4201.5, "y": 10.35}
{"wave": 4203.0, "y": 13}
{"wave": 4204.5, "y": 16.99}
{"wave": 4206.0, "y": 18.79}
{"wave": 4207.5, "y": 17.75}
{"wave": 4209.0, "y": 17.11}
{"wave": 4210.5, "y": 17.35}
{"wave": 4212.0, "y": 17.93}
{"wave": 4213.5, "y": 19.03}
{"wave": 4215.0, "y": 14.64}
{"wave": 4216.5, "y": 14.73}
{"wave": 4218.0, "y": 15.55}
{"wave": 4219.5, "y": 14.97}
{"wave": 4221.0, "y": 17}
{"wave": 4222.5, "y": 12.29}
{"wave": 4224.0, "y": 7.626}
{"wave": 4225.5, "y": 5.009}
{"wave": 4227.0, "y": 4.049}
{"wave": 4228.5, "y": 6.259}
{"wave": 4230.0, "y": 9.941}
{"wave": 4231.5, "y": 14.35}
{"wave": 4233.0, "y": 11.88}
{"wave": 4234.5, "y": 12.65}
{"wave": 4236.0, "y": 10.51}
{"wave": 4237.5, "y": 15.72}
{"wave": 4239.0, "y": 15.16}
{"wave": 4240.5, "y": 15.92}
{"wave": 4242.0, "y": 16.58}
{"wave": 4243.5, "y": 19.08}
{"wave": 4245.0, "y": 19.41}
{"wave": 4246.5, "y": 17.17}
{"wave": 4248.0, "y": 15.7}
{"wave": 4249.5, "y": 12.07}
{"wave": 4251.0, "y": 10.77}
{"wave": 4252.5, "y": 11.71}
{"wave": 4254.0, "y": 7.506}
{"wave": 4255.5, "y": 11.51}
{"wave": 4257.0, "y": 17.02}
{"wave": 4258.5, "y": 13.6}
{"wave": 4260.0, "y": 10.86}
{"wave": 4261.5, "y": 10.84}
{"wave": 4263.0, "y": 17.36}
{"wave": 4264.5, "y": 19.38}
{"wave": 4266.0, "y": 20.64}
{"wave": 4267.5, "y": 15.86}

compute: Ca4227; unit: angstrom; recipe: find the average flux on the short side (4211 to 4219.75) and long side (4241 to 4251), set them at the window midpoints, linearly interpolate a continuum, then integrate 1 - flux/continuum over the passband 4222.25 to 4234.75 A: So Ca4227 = 5.5 angstrom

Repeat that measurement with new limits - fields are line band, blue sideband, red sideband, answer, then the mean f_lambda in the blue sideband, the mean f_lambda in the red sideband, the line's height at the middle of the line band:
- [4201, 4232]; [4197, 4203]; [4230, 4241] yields -3.33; 11.5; 13.4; 12.4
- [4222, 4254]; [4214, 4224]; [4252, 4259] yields 1.76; 14.4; 12.2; 13.3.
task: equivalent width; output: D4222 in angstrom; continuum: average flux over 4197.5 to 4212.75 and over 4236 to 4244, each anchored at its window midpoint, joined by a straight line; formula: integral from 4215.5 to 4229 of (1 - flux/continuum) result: 3.9 angstrom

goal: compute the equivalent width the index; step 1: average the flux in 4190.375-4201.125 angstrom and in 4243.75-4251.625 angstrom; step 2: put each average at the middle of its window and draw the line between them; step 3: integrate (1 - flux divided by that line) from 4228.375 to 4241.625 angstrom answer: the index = 1.8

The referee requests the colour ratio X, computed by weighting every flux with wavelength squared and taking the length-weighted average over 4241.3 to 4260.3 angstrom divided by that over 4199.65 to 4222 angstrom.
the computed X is 0.91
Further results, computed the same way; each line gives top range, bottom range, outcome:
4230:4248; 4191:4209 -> 1.05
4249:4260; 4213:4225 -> 0.86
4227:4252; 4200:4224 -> 0.89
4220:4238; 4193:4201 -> 0.80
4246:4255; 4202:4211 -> 0.76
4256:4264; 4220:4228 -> 1.54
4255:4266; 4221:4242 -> 1.33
